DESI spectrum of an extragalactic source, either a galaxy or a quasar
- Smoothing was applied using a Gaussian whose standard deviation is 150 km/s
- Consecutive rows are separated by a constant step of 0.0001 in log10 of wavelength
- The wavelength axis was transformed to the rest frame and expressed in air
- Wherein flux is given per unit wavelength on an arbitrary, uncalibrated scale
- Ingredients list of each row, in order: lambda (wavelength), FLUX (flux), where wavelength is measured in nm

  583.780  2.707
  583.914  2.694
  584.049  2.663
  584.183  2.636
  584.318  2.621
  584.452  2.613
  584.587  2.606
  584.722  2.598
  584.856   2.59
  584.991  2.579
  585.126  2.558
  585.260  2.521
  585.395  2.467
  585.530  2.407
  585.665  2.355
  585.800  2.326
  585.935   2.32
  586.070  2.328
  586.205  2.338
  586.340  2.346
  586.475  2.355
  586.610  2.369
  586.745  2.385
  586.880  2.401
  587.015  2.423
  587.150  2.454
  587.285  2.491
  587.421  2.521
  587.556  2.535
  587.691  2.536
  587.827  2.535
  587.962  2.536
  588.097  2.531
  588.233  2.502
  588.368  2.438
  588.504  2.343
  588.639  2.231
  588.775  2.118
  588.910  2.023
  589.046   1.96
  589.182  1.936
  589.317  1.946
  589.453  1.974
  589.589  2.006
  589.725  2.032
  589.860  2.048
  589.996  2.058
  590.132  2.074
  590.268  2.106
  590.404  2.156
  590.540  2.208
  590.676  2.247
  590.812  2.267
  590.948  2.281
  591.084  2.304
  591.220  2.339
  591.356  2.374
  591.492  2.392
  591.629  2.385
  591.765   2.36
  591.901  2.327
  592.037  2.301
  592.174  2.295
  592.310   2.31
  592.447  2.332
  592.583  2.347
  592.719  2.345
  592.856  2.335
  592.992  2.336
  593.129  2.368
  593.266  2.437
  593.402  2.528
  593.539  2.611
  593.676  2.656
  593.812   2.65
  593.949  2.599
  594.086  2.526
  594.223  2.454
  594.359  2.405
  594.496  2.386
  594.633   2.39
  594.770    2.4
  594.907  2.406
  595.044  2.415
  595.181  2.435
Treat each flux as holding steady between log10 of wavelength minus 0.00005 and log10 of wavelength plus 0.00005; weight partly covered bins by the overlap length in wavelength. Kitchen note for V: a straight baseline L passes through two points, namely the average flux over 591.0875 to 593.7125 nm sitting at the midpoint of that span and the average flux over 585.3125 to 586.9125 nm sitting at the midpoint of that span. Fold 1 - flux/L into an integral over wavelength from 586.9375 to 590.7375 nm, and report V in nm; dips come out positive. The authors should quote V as 0.199 nm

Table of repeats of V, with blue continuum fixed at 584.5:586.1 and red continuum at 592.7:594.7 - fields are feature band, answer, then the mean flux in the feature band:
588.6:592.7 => 0.46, 2.19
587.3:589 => 0.05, 2.4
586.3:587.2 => 0.03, 2.39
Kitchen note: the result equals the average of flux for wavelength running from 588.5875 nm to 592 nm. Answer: 2.17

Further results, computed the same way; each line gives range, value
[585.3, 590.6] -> 2.29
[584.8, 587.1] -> 2.41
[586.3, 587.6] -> 2.43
